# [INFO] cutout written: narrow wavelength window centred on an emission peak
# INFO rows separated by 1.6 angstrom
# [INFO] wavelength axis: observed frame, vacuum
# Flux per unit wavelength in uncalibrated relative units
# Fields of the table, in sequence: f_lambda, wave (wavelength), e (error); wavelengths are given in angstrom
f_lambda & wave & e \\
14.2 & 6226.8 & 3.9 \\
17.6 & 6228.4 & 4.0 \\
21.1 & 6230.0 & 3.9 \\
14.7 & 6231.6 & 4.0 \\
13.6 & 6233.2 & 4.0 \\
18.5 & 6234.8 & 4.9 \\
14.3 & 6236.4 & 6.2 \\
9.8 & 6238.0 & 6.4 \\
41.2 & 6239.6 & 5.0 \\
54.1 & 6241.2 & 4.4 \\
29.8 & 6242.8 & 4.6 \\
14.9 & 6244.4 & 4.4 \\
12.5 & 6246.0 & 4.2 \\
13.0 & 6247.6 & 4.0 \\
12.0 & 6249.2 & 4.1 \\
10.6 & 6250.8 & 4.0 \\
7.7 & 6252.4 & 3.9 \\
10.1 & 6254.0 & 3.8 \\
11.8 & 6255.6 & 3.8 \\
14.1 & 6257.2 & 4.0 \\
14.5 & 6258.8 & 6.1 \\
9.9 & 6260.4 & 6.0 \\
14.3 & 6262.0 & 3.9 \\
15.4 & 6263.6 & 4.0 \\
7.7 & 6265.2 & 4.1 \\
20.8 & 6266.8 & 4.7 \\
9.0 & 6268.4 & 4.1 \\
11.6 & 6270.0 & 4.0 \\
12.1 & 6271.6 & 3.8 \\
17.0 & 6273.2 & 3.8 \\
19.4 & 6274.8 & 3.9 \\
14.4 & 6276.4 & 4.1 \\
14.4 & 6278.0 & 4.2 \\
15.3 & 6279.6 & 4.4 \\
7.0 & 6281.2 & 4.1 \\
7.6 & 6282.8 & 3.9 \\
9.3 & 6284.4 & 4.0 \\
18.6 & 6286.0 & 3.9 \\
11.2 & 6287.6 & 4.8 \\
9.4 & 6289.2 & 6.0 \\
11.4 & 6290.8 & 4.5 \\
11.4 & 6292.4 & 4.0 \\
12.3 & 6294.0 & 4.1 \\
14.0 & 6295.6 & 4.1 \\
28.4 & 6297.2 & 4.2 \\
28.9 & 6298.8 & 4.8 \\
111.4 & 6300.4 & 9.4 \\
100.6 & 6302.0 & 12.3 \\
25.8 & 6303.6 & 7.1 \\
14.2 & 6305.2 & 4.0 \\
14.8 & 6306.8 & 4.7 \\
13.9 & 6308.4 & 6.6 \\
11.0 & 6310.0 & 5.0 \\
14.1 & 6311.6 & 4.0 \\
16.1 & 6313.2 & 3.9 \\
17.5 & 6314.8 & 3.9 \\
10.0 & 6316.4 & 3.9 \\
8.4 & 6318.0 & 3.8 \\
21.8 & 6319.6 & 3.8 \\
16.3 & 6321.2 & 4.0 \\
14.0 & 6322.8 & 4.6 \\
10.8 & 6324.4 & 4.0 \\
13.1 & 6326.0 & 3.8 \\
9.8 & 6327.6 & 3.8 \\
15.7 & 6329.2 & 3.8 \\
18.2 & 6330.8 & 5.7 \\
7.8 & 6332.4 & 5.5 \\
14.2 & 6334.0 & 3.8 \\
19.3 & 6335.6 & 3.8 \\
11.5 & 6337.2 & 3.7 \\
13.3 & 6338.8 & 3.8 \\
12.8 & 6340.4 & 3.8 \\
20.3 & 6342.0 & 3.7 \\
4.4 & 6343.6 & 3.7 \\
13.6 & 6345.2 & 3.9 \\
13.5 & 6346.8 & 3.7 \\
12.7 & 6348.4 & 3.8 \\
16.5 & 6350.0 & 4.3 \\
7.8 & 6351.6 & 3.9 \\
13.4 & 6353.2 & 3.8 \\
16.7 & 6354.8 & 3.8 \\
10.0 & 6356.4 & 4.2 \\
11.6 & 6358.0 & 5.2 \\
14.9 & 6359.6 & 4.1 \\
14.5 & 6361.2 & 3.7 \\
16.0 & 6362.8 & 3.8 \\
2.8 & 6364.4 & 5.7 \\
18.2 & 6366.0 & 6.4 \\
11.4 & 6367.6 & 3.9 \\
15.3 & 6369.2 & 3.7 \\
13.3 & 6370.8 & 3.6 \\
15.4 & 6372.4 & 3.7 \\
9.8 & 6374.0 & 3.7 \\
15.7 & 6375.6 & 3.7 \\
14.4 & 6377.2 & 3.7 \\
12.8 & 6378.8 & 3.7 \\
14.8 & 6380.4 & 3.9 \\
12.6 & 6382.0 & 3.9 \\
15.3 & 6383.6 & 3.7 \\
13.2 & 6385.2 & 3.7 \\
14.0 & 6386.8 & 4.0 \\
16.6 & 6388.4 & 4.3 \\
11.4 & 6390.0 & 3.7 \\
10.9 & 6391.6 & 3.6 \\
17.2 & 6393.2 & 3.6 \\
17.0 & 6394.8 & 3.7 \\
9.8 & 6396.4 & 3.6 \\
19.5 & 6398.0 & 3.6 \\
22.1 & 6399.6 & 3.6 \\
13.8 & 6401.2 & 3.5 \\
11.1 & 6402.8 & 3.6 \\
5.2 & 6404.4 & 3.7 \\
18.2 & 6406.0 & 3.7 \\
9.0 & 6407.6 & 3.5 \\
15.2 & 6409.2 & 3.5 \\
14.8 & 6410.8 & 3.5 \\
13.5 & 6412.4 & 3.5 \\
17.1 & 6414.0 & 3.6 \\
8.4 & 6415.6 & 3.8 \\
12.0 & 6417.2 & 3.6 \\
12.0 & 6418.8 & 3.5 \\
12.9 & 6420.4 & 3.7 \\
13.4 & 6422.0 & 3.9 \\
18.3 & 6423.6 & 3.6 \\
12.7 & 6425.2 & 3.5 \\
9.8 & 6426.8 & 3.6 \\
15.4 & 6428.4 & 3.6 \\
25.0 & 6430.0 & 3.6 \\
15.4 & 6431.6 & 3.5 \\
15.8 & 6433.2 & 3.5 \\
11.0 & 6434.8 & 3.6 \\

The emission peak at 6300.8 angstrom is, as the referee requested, [O III] 5007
